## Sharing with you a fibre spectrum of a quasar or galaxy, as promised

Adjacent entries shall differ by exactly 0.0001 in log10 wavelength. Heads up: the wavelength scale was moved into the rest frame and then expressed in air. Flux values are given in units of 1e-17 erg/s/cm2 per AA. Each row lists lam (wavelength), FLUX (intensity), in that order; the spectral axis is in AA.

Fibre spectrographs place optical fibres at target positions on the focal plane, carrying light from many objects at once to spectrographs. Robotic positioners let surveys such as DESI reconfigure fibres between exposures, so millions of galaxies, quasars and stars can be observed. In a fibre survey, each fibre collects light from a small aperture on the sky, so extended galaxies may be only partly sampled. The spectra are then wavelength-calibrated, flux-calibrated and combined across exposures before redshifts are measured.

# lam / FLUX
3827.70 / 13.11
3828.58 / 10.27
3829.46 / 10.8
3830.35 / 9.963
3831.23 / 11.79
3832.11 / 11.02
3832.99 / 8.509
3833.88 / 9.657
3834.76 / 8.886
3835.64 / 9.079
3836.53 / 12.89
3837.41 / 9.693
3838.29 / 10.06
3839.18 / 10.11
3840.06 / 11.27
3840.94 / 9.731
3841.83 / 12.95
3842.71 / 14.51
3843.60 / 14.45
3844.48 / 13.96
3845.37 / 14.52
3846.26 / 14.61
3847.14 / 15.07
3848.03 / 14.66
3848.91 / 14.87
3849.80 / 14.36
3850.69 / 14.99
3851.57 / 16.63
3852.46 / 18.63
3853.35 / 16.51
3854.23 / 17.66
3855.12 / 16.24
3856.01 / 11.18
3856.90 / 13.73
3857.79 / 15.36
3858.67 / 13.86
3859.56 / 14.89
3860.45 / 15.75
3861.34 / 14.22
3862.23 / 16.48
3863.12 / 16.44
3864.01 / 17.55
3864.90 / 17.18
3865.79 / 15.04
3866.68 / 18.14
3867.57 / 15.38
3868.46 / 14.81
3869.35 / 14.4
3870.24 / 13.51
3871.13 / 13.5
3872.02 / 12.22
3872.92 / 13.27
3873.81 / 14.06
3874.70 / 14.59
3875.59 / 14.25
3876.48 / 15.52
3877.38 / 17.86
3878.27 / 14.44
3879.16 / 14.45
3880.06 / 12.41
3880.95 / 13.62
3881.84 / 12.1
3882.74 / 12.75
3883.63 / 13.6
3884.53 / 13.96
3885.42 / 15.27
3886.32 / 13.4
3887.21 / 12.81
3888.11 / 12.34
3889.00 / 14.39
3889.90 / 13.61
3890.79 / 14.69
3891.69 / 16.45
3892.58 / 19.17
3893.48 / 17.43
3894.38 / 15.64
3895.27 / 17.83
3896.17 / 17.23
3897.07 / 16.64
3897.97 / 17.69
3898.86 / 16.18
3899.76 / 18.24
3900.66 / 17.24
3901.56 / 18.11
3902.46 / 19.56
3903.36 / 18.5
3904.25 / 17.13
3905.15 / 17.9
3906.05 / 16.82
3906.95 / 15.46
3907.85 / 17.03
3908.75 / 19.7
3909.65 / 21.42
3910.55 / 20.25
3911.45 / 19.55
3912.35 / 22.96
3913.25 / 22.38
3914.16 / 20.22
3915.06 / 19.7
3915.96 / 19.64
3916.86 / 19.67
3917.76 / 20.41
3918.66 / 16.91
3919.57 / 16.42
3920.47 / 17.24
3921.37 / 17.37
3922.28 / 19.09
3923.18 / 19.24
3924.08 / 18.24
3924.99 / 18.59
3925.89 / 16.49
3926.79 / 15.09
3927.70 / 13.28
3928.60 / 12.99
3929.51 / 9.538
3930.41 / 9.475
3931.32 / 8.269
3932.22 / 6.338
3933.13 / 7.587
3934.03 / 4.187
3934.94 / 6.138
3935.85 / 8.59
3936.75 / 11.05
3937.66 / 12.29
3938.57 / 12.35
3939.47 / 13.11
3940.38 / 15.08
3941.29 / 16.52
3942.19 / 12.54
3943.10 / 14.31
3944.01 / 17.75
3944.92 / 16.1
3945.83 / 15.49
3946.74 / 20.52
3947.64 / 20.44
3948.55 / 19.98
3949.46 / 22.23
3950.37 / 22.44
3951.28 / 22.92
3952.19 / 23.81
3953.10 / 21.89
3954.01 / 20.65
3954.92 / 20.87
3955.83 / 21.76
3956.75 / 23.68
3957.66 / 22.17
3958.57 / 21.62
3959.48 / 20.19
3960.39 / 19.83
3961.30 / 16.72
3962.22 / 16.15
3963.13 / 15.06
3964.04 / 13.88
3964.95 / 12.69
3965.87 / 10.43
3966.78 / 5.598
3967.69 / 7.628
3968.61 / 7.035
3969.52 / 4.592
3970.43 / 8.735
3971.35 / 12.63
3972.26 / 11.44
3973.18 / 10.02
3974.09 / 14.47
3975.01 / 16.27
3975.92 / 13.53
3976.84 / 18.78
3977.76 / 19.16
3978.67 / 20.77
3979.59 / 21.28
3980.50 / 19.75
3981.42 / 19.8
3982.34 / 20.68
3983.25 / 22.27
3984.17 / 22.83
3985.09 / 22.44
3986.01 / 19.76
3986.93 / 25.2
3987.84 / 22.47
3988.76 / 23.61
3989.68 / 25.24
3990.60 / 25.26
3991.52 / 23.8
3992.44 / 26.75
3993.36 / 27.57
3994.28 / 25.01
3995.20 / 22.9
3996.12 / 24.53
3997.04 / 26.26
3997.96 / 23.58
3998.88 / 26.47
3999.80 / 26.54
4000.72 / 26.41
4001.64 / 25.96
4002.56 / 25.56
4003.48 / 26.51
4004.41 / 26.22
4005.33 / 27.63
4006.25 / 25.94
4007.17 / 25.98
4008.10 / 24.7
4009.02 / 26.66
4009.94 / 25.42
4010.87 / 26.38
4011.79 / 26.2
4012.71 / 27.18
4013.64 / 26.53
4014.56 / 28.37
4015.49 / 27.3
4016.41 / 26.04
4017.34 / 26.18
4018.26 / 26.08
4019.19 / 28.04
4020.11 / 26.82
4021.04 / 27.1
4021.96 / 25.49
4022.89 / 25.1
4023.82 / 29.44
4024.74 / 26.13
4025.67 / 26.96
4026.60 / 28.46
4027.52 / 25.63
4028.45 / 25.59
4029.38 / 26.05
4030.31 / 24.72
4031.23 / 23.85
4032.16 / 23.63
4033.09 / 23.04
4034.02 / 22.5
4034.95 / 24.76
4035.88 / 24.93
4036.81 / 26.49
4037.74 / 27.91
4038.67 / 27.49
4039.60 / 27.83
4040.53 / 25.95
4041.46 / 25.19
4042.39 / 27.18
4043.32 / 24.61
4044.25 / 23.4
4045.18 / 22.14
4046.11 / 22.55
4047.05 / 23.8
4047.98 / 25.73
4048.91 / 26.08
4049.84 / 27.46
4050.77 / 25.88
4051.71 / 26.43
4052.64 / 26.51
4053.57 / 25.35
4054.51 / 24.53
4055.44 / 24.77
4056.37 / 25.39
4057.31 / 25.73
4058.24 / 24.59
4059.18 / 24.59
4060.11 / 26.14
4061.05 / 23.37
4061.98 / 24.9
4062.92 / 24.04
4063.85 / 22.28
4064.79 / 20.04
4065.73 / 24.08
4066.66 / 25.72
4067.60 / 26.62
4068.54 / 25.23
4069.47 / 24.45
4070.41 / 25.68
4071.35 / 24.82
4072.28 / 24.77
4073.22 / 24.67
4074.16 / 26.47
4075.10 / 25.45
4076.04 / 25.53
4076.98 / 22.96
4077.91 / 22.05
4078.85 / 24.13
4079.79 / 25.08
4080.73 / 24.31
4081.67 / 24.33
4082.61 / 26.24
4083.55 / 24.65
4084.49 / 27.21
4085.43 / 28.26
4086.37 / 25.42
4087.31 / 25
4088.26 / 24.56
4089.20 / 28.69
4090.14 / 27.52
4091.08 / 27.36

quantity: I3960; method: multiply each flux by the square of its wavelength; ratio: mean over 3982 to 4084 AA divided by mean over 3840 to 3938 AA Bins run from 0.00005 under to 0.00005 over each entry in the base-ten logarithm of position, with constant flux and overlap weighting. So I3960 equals 1.8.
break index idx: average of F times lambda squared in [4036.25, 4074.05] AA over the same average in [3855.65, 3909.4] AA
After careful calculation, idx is 1.77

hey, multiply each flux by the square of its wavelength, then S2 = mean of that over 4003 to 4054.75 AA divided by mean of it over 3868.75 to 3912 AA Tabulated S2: 1.75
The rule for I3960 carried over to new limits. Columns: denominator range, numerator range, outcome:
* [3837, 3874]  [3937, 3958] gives 1.35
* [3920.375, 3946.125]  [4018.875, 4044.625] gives 2.06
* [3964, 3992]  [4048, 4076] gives 1.54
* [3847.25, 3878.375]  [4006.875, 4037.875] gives 1.86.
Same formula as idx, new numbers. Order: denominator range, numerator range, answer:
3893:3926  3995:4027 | 1.51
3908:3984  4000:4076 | 1.65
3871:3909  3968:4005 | 1.40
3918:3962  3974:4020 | 1.53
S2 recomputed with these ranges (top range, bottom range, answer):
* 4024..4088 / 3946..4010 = 1.28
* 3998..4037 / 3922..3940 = 2.26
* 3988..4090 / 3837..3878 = 1.92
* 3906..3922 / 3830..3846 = 1.75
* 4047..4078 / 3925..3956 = 1.76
